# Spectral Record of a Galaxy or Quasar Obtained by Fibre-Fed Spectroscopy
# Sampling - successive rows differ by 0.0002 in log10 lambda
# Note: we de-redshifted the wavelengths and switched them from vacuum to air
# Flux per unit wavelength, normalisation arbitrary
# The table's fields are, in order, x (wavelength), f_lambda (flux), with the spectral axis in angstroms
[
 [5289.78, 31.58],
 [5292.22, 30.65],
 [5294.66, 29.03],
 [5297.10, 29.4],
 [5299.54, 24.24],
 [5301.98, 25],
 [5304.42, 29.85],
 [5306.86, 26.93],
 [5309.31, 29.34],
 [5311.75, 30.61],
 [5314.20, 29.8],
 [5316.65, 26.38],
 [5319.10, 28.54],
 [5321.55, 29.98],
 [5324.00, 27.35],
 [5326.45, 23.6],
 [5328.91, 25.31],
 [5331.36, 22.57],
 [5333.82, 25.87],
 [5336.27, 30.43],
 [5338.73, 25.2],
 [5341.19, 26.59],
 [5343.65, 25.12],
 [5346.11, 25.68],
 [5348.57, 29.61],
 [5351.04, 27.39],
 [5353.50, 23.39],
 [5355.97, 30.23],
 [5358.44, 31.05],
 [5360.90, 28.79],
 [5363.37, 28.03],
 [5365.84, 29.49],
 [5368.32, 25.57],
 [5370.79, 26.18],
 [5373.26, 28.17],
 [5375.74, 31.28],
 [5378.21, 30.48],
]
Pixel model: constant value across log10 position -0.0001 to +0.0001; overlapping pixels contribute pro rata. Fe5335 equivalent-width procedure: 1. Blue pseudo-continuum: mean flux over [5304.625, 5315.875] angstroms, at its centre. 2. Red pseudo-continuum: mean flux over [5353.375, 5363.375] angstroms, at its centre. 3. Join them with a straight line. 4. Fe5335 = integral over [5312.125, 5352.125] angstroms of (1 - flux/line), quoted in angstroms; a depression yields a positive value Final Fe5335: 2.9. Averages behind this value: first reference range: 29.1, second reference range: 28.9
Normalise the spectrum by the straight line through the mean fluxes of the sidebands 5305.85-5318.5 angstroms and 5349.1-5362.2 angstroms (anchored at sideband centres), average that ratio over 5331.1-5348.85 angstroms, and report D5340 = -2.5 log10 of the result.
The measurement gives 0.08 mag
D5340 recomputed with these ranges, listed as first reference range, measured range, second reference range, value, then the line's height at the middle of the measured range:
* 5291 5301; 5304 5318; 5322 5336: -0.07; 27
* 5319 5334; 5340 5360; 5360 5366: 0.01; 27.7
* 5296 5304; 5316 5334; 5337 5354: 0.01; 26.5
